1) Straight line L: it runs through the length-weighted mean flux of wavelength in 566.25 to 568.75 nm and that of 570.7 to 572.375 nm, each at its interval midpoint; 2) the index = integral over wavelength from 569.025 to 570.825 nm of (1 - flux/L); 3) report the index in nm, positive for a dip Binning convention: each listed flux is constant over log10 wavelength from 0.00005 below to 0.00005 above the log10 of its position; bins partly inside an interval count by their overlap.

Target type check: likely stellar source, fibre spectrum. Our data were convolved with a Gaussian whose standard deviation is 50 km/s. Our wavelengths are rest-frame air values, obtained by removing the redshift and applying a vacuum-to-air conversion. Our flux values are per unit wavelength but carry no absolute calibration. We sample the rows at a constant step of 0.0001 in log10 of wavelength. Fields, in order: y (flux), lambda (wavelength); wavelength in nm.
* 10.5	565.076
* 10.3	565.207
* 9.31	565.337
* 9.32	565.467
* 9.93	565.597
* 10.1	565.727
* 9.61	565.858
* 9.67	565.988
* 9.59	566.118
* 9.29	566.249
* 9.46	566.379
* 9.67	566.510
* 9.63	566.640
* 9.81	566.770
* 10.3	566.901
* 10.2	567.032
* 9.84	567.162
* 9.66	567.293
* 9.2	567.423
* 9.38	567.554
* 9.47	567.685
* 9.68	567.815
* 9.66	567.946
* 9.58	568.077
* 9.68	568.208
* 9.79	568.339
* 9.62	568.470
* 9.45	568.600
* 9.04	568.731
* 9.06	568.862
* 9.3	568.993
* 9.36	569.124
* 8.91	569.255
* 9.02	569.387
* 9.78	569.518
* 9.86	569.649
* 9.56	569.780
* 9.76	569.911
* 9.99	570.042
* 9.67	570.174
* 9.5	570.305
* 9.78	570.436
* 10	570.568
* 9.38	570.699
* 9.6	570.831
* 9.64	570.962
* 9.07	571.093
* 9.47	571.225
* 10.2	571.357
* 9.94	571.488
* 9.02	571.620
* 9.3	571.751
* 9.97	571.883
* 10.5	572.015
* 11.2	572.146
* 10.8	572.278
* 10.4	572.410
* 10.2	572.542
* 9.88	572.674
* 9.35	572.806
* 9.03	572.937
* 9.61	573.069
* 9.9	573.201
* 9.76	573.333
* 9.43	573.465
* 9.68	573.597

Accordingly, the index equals 0.04 nm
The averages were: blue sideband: 9.64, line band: 9.57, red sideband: 9.88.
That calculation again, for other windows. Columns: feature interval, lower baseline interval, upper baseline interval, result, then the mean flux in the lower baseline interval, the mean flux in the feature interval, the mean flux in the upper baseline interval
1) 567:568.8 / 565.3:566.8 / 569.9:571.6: 0.01 nm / 9.62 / 9.58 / 9.67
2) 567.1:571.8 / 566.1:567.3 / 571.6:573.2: 0.15 nm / 9.75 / 9.54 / 9.97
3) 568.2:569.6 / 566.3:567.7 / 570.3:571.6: 0.05 nm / 9.7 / 9.36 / 9.64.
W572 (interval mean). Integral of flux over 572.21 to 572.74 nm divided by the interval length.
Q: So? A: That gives 10.3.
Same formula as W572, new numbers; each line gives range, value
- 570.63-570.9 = 9.51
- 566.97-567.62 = 9.66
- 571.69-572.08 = 9.91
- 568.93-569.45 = 9.13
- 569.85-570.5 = 9.74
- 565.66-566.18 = 9.75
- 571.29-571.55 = 10.1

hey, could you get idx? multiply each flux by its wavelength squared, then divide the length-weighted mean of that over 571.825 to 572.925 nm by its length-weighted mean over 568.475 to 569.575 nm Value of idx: 1.1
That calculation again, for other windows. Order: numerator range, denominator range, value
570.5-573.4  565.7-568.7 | 1.04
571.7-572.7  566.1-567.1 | 1.08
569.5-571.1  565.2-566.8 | 1.02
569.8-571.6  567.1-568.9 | 1.03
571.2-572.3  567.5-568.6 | 1.06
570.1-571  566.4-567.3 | 0.99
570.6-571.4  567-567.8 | 1.01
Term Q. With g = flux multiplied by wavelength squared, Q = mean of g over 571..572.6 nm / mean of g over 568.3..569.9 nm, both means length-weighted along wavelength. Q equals 1.1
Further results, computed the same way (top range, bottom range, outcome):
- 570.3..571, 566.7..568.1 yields 1.01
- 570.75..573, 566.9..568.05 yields 1.03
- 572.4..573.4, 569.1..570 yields 1.04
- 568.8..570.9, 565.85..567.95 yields 1.00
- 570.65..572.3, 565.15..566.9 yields 1.03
